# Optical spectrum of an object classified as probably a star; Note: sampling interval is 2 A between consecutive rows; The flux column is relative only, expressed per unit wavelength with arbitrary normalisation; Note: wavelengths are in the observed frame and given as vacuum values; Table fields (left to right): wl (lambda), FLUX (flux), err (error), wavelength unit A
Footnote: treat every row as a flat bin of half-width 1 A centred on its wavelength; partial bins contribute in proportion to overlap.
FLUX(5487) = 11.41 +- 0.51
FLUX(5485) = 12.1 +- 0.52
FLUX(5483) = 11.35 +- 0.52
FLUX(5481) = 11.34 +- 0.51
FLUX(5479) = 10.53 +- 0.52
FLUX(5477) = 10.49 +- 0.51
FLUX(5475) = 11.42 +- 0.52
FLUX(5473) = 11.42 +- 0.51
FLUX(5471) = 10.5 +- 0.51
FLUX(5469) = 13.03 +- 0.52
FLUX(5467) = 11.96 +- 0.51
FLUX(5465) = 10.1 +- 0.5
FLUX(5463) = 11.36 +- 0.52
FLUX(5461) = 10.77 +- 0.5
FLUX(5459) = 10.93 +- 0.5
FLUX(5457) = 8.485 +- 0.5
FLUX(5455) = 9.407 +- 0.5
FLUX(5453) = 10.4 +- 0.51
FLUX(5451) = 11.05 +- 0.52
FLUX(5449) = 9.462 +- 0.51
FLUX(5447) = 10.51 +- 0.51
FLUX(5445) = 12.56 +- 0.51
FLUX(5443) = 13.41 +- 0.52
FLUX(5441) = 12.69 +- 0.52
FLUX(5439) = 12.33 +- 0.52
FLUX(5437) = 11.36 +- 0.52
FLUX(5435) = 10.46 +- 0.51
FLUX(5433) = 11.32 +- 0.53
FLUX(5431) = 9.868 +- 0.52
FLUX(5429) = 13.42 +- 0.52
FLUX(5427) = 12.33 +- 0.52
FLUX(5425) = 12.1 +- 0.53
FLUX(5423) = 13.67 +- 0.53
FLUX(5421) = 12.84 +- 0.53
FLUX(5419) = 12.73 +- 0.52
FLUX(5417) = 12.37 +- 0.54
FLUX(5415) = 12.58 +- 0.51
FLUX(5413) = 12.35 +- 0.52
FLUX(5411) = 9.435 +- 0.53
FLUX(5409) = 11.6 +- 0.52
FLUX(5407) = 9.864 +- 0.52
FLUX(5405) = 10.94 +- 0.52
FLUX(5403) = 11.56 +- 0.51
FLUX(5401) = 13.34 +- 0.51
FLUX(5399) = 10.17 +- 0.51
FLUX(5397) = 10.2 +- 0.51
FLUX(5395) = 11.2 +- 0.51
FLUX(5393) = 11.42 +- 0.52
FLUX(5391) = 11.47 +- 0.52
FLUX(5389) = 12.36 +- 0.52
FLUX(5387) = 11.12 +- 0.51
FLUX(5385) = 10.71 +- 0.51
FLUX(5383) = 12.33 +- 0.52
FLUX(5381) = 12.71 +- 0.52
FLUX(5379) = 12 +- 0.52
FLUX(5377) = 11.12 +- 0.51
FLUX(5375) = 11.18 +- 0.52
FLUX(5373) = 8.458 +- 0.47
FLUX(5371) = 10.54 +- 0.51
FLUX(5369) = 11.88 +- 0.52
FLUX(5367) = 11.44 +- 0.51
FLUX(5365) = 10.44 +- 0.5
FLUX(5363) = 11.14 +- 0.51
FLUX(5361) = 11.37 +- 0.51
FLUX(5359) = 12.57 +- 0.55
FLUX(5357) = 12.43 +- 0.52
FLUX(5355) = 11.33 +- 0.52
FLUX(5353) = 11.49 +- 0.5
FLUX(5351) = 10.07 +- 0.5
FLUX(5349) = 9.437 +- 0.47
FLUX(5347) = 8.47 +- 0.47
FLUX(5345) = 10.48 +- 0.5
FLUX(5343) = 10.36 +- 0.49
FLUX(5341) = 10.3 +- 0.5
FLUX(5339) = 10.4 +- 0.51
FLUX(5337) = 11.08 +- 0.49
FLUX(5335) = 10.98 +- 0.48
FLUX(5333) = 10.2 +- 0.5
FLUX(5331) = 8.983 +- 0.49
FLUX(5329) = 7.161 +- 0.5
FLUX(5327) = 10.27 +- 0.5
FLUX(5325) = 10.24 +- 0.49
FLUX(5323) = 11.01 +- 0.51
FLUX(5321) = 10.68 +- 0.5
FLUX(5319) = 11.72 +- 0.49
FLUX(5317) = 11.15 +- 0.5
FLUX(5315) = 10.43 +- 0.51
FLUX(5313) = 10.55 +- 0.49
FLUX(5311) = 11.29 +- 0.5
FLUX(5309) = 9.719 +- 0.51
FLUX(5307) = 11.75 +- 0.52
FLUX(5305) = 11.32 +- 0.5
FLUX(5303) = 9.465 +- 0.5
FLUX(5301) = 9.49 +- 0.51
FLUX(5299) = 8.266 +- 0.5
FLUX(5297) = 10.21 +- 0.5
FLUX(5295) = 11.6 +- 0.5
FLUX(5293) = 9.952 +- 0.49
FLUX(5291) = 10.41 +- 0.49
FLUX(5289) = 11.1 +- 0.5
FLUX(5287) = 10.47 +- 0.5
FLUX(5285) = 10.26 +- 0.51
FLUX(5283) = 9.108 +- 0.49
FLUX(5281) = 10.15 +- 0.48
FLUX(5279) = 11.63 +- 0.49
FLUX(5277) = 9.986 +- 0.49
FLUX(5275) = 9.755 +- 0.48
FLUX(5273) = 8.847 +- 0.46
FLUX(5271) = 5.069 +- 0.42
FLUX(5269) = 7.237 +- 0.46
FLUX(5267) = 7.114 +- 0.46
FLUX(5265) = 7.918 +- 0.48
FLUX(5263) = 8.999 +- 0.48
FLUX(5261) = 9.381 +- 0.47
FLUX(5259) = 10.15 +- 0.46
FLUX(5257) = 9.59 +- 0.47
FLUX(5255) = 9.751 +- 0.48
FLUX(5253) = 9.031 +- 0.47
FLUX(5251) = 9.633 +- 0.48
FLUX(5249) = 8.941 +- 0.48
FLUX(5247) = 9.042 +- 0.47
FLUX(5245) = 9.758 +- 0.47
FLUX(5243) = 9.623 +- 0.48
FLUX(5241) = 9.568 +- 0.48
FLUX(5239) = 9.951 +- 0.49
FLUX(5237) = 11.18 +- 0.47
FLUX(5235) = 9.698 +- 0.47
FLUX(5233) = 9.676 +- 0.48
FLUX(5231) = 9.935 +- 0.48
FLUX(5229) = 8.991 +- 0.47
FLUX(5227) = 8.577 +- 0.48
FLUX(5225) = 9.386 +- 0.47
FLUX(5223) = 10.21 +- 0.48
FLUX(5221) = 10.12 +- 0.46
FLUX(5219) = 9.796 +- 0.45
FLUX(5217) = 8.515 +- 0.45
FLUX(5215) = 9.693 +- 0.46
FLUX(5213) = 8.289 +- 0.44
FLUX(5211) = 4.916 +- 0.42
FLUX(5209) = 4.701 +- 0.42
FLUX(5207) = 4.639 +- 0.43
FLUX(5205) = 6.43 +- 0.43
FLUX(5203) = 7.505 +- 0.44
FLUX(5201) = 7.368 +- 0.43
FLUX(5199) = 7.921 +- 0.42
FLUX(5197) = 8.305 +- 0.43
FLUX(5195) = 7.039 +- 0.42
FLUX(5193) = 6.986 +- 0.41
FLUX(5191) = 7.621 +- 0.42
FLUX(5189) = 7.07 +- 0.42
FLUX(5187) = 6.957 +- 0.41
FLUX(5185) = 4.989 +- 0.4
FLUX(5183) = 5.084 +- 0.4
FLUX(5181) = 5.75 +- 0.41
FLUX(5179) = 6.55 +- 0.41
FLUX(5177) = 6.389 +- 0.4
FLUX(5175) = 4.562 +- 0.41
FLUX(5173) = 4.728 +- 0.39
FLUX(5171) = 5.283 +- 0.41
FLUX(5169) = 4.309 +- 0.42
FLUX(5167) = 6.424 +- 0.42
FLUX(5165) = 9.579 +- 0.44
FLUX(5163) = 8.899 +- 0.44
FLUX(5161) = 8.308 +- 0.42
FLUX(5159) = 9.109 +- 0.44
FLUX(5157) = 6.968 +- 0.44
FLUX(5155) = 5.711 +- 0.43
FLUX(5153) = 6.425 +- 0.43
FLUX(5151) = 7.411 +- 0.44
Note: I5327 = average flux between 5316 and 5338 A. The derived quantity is 10.3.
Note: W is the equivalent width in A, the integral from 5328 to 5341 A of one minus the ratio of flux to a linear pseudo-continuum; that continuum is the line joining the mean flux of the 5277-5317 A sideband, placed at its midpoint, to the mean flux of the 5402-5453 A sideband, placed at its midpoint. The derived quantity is 1.1 A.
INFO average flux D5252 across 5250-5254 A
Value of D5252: 9.33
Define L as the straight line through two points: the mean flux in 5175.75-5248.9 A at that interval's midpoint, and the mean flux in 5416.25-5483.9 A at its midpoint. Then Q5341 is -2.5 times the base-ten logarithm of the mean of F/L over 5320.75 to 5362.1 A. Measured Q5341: -0.06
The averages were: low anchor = 8.01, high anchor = 11.4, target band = 10.4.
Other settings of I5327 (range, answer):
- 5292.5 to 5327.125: 10.5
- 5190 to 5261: 8.65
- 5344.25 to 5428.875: 11.4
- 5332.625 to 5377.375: 10.7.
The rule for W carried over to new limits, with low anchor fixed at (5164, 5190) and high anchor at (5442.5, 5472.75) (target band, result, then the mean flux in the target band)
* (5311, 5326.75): -4.40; 10.8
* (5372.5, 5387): -2.69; 11.3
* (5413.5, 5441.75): -4.85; 12.1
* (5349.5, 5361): -2.98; 11.5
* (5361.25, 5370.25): -1.87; 11.2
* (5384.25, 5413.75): -3.91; 11.2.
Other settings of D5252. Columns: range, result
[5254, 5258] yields 9.67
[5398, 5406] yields 11.5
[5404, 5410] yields 10.8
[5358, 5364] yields 11.7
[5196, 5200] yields 8.11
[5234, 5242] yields 10.1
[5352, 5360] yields 12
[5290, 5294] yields 10.2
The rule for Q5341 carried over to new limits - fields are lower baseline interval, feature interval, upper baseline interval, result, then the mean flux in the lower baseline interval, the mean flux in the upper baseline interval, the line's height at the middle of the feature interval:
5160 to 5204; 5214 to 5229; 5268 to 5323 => -0.20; 6.71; 10.1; 7.88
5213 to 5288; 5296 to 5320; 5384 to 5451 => -0.03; 9.36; 11.6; 10.1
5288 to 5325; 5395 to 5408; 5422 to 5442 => 0.06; 10.6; 12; 11.6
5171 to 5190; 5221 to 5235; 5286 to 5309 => -0.24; 5.76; 10.3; 7.62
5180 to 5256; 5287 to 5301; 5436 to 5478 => -0.12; 8.23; 11.1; 9.15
